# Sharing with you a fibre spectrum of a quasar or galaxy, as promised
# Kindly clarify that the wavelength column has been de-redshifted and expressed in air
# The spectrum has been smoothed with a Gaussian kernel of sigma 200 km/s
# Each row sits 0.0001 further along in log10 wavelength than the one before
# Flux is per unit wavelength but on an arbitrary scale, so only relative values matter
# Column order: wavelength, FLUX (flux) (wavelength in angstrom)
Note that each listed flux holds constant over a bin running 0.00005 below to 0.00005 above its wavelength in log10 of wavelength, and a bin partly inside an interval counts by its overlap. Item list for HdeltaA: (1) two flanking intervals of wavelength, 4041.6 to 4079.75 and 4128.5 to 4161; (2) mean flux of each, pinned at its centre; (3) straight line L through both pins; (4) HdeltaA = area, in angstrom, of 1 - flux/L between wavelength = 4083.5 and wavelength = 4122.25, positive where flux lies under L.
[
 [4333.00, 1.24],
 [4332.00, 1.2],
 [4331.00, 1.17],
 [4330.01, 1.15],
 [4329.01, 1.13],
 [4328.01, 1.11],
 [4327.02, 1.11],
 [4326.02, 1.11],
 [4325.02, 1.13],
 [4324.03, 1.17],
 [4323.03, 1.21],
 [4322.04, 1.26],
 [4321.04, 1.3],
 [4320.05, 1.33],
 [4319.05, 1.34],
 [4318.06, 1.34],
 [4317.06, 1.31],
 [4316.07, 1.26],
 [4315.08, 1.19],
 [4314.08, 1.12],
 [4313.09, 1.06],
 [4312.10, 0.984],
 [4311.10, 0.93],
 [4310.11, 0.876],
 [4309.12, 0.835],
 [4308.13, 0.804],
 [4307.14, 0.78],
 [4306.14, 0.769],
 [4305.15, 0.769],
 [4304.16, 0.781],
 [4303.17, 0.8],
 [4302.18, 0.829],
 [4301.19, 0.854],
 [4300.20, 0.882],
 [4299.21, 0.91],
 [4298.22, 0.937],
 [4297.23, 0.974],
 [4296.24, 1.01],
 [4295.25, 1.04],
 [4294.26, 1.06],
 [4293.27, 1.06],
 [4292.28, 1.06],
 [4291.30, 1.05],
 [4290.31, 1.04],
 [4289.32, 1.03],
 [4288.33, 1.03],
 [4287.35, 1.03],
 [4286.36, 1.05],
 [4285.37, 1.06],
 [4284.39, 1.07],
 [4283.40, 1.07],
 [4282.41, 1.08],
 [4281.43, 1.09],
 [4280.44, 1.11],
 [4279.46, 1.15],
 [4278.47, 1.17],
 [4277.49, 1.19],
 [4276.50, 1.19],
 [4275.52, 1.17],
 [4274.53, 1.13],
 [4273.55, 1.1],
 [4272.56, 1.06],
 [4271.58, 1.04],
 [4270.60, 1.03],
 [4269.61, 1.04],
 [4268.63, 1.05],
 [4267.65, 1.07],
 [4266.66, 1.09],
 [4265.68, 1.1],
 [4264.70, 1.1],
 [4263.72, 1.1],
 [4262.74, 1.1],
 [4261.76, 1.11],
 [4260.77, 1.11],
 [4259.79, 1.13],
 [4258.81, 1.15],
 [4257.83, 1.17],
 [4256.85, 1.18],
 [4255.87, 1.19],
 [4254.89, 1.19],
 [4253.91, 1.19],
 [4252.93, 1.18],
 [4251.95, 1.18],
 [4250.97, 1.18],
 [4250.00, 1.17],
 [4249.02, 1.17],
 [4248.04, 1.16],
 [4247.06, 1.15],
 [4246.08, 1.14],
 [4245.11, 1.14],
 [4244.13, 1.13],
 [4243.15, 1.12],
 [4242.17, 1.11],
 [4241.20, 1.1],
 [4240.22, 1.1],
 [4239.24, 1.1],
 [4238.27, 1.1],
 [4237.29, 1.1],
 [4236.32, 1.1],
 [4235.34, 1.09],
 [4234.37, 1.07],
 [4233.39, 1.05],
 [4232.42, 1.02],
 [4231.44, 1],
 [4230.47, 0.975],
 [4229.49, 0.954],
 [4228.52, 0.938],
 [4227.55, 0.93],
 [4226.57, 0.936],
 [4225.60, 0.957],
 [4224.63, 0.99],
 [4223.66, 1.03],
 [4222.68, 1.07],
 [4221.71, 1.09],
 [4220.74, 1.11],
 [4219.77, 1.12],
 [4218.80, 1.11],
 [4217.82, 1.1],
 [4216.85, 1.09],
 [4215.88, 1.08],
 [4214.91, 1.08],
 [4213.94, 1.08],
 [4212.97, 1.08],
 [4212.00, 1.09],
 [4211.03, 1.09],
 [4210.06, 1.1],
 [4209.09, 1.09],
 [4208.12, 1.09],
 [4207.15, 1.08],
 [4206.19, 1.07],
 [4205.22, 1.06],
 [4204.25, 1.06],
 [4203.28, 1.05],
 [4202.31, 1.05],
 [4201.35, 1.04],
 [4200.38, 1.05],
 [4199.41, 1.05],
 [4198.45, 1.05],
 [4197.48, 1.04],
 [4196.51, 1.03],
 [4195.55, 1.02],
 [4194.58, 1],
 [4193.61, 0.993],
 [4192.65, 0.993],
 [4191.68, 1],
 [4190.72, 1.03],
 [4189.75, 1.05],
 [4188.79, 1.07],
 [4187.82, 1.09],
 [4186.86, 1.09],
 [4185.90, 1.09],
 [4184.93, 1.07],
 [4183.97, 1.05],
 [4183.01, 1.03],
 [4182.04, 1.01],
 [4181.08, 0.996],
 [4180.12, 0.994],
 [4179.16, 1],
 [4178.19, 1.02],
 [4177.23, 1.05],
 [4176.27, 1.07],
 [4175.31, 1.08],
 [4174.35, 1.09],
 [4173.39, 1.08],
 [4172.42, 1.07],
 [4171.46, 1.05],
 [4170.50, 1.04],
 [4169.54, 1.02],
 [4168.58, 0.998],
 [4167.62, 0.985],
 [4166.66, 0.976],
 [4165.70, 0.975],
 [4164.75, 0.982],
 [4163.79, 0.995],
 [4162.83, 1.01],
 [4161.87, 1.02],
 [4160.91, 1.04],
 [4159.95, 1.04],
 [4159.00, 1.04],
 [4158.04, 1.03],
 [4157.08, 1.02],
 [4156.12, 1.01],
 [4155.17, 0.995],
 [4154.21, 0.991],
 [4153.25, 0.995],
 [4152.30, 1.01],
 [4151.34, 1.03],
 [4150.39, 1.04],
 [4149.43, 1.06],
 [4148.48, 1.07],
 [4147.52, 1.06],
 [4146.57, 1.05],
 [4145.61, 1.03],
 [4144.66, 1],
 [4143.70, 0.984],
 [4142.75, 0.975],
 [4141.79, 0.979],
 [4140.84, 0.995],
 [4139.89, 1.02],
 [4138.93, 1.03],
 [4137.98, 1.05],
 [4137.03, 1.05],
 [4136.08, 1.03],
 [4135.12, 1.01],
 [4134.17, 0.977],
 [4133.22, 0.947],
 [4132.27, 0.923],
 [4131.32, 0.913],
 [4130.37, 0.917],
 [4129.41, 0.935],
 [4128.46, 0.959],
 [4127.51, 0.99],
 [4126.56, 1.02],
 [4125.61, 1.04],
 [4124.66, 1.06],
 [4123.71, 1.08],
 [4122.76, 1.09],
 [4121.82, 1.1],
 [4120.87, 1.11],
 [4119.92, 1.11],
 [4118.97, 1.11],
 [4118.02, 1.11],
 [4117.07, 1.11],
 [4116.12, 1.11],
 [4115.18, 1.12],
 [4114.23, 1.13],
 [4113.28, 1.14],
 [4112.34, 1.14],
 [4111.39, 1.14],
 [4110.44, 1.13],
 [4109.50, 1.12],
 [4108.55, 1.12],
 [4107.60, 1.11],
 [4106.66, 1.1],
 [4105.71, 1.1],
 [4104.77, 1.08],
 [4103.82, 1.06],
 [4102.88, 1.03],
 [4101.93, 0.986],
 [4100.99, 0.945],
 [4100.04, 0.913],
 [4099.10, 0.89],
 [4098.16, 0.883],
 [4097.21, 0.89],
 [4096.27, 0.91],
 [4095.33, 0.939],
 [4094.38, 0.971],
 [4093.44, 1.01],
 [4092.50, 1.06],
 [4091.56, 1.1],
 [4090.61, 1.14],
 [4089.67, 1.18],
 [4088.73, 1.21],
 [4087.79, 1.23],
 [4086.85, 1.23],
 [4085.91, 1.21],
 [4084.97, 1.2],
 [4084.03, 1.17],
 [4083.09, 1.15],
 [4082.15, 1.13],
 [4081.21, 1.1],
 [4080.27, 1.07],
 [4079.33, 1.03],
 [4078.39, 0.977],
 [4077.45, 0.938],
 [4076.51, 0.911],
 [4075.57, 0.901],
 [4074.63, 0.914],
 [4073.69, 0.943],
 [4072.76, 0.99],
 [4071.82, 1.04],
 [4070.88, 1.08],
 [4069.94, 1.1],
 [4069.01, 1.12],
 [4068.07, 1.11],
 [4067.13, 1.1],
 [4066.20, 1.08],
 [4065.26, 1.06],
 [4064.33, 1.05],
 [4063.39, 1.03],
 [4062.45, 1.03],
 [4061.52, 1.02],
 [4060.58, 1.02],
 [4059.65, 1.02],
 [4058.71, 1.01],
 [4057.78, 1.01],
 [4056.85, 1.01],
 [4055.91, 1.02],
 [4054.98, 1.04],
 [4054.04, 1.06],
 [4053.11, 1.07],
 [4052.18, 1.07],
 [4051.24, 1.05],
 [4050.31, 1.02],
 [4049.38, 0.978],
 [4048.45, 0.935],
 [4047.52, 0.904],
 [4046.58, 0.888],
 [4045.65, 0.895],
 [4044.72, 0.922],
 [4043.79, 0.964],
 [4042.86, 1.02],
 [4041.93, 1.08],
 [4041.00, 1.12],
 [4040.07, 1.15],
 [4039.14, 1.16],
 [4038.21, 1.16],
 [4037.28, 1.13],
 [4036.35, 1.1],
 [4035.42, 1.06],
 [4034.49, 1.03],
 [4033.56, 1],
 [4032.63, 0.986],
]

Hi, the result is -2.8 angstrom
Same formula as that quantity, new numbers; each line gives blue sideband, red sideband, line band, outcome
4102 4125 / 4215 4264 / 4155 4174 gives 1.38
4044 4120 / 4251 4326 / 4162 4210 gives 0.97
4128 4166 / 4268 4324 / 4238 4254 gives -1.66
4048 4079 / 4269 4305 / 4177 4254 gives -2.89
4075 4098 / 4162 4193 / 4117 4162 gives 1.00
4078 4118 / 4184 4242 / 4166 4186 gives 0.50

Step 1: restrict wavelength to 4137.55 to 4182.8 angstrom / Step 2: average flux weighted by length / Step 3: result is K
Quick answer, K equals 1.02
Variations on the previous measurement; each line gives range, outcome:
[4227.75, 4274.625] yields 1.1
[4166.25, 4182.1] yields 1.03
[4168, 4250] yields 1.06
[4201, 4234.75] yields 1.05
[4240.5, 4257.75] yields 1.16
